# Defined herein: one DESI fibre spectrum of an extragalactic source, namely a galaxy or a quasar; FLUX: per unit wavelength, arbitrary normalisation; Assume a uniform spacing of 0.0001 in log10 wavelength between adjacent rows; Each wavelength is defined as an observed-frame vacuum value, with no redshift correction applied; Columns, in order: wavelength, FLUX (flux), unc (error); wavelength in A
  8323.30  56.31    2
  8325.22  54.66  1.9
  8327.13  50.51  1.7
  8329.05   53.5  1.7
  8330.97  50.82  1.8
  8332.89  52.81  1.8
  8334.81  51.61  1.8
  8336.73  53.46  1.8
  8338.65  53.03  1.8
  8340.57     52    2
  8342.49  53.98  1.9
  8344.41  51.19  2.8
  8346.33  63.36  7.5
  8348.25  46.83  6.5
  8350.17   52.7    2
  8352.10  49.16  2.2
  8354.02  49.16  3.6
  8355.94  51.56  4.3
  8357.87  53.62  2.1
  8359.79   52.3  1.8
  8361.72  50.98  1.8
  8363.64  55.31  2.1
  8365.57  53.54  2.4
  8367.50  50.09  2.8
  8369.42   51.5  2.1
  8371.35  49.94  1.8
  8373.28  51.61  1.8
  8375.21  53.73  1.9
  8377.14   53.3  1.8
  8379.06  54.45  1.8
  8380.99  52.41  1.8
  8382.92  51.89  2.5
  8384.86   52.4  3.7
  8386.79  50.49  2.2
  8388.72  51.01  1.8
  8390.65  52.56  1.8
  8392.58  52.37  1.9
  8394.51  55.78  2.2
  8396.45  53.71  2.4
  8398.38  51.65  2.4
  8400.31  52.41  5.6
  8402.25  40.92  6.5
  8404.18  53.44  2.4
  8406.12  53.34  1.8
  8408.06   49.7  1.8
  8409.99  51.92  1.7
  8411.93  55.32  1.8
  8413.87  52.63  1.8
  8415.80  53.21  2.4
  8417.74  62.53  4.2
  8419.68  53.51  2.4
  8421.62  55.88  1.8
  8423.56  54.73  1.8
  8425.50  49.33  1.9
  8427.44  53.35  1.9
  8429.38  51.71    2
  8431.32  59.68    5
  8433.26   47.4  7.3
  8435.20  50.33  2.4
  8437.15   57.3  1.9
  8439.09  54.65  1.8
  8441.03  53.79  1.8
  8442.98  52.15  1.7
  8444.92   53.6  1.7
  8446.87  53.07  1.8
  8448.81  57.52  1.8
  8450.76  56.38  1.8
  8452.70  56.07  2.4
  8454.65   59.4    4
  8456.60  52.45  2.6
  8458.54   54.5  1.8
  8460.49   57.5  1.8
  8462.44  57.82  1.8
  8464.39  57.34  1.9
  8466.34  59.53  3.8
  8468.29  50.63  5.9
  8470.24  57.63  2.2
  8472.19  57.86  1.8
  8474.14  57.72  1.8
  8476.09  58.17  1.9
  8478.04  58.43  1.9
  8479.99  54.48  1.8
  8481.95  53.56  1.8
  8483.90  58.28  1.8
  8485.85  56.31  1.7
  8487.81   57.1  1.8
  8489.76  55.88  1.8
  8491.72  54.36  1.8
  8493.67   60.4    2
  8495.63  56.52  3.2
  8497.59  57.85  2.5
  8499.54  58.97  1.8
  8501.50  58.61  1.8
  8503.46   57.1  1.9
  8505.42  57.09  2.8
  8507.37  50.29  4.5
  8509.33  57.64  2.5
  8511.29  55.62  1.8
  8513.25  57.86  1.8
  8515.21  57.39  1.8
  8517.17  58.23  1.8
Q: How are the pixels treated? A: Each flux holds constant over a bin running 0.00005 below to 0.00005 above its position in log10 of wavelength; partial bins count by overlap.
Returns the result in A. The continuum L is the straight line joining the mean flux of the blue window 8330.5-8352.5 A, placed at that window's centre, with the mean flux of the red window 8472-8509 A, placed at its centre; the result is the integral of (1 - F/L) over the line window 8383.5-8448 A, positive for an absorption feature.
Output 2.2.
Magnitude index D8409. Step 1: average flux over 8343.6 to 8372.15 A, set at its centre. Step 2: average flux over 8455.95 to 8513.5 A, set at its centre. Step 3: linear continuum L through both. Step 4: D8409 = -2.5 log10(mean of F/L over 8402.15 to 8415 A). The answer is 0.04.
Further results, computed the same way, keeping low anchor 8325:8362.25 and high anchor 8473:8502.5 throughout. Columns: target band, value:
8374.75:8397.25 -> 0.02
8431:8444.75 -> 0.04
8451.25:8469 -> 0.00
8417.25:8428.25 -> 0.01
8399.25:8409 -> 0.09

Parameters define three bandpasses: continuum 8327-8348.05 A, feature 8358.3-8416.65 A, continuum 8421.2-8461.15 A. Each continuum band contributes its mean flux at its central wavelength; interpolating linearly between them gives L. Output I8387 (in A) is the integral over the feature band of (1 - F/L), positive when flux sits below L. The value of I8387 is 1.7 A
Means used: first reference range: 53.2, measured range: 52.1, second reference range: 54.3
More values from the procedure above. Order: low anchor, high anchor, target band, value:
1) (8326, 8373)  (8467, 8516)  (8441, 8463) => 0.0 A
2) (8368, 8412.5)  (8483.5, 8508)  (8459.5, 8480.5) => -0.5 A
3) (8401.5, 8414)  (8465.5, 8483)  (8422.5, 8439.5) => -0.1 A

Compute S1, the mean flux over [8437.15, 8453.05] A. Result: 54.8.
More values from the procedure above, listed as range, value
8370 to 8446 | 52.8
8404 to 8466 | 54.5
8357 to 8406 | 52.1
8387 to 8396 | 52.8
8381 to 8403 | 51.5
